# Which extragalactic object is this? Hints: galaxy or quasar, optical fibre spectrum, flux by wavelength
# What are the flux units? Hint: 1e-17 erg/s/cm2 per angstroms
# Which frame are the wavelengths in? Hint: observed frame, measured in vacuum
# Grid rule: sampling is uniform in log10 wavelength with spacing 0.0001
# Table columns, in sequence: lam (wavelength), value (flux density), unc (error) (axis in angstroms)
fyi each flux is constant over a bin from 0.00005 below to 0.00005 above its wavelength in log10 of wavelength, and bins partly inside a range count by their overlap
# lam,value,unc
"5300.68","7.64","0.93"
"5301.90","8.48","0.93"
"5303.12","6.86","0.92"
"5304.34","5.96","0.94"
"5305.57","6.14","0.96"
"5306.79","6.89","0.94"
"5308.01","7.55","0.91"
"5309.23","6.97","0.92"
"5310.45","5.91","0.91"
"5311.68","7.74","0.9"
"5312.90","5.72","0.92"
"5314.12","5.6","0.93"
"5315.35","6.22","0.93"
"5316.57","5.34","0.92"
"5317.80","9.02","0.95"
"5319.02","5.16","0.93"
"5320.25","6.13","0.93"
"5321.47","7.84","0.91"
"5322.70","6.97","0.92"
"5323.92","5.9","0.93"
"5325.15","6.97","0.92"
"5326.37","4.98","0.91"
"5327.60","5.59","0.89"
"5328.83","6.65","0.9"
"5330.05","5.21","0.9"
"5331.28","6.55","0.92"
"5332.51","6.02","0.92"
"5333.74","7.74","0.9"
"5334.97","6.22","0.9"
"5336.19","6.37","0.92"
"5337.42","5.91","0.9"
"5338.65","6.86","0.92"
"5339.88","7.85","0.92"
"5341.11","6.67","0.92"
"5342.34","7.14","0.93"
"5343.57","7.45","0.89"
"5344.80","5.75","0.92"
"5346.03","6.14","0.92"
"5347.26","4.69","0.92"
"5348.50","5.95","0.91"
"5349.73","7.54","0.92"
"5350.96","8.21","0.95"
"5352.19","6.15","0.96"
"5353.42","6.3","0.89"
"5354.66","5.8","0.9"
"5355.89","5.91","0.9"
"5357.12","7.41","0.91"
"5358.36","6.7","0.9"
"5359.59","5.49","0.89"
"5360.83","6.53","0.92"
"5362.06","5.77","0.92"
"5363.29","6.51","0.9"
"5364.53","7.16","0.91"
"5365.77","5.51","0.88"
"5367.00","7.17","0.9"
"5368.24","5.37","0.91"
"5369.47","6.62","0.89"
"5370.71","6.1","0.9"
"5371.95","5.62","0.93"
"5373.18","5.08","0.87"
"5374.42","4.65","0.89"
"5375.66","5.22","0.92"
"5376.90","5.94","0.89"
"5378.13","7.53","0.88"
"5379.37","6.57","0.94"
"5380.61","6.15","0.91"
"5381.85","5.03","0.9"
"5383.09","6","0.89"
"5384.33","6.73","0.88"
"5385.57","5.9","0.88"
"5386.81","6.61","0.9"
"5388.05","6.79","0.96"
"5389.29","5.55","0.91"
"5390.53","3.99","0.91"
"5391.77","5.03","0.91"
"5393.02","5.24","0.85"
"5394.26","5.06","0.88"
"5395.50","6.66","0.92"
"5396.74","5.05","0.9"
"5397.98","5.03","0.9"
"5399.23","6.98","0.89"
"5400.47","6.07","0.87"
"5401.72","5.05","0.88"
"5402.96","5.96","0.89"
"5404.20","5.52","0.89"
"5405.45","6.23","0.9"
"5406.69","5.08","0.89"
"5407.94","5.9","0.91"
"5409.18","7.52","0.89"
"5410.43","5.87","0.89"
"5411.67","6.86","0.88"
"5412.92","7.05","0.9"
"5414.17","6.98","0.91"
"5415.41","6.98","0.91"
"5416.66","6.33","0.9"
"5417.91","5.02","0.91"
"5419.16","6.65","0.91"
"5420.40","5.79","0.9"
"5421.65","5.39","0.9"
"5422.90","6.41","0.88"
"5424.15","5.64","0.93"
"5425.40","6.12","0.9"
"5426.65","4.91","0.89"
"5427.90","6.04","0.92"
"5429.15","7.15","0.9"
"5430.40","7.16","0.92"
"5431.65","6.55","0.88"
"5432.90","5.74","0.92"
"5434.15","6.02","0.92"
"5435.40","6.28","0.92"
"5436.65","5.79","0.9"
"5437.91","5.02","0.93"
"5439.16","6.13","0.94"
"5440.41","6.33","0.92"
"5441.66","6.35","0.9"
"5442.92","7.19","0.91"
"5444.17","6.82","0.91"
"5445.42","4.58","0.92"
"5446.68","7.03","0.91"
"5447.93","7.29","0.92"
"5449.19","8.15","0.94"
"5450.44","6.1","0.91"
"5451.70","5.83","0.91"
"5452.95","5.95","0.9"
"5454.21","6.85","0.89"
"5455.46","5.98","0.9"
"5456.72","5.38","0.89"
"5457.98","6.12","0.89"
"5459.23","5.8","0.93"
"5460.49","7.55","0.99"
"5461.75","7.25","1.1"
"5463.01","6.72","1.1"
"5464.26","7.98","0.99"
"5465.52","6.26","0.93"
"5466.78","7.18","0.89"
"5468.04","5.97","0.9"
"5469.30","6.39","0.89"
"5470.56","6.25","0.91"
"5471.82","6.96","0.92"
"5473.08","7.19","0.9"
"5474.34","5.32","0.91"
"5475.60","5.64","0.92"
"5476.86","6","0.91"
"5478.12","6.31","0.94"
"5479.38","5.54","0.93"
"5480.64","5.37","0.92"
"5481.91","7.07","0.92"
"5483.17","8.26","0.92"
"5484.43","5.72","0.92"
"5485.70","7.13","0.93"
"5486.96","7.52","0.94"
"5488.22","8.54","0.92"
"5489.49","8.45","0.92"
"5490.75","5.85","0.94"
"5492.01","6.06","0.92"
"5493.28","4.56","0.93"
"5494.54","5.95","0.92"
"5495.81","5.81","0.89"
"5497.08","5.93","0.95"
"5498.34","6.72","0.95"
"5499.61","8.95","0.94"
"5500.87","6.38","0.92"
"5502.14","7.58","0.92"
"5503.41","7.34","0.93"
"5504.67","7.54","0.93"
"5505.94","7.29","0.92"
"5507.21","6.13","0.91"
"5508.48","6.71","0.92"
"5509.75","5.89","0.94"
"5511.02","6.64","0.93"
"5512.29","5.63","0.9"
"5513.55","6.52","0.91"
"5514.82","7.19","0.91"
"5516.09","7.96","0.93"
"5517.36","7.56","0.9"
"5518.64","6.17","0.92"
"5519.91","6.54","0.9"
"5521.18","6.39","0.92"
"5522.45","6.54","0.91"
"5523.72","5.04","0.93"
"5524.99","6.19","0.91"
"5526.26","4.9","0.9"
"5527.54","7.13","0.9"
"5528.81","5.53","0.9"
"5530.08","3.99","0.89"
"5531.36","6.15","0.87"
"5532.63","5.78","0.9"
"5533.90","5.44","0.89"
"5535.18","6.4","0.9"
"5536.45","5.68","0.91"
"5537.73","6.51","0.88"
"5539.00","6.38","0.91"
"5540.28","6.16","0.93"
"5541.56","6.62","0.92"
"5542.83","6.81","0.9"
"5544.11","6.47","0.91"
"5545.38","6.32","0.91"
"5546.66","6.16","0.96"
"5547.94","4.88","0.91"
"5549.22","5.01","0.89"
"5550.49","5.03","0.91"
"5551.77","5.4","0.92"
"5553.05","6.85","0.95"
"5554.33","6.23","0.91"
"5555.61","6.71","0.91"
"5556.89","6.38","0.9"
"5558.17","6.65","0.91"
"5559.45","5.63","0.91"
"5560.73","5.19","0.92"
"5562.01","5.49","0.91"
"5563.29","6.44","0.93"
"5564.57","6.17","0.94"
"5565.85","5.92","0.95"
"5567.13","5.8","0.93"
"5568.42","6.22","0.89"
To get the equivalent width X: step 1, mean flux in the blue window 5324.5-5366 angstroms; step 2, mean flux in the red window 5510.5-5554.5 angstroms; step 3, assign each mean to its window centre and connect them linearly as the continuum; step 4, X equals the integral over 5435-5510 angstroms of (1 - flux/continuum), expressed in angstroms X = -4.0 angstroms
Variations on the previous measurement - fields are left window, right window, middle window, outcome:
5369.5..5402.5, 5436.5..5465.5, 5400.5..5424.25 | -0.3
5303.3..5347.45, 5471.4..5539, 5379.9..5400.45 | 2.2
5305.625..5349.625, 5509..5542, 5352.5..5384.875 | 1.5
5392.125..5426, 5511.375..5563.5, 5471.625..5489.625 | -1.9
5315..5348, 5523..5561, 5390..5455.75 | 1.2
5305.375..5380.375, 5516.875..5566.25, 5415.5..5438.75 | 0.7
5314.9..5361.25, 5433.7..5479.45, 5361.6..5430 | 4.6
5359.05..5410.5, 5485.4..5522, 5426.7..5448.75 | 0.0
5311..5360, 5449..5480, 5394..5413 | 1.3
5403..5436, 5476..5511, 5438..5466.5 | -0.4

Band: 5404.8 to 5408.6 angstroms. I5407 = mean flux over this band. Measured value 5.76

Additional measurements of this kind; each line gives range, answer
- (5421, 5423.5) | 5.89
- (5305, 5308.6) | 6.87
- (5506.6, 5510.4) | 6.24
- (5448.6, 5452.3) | 6.68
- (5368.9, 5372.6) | 6.1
